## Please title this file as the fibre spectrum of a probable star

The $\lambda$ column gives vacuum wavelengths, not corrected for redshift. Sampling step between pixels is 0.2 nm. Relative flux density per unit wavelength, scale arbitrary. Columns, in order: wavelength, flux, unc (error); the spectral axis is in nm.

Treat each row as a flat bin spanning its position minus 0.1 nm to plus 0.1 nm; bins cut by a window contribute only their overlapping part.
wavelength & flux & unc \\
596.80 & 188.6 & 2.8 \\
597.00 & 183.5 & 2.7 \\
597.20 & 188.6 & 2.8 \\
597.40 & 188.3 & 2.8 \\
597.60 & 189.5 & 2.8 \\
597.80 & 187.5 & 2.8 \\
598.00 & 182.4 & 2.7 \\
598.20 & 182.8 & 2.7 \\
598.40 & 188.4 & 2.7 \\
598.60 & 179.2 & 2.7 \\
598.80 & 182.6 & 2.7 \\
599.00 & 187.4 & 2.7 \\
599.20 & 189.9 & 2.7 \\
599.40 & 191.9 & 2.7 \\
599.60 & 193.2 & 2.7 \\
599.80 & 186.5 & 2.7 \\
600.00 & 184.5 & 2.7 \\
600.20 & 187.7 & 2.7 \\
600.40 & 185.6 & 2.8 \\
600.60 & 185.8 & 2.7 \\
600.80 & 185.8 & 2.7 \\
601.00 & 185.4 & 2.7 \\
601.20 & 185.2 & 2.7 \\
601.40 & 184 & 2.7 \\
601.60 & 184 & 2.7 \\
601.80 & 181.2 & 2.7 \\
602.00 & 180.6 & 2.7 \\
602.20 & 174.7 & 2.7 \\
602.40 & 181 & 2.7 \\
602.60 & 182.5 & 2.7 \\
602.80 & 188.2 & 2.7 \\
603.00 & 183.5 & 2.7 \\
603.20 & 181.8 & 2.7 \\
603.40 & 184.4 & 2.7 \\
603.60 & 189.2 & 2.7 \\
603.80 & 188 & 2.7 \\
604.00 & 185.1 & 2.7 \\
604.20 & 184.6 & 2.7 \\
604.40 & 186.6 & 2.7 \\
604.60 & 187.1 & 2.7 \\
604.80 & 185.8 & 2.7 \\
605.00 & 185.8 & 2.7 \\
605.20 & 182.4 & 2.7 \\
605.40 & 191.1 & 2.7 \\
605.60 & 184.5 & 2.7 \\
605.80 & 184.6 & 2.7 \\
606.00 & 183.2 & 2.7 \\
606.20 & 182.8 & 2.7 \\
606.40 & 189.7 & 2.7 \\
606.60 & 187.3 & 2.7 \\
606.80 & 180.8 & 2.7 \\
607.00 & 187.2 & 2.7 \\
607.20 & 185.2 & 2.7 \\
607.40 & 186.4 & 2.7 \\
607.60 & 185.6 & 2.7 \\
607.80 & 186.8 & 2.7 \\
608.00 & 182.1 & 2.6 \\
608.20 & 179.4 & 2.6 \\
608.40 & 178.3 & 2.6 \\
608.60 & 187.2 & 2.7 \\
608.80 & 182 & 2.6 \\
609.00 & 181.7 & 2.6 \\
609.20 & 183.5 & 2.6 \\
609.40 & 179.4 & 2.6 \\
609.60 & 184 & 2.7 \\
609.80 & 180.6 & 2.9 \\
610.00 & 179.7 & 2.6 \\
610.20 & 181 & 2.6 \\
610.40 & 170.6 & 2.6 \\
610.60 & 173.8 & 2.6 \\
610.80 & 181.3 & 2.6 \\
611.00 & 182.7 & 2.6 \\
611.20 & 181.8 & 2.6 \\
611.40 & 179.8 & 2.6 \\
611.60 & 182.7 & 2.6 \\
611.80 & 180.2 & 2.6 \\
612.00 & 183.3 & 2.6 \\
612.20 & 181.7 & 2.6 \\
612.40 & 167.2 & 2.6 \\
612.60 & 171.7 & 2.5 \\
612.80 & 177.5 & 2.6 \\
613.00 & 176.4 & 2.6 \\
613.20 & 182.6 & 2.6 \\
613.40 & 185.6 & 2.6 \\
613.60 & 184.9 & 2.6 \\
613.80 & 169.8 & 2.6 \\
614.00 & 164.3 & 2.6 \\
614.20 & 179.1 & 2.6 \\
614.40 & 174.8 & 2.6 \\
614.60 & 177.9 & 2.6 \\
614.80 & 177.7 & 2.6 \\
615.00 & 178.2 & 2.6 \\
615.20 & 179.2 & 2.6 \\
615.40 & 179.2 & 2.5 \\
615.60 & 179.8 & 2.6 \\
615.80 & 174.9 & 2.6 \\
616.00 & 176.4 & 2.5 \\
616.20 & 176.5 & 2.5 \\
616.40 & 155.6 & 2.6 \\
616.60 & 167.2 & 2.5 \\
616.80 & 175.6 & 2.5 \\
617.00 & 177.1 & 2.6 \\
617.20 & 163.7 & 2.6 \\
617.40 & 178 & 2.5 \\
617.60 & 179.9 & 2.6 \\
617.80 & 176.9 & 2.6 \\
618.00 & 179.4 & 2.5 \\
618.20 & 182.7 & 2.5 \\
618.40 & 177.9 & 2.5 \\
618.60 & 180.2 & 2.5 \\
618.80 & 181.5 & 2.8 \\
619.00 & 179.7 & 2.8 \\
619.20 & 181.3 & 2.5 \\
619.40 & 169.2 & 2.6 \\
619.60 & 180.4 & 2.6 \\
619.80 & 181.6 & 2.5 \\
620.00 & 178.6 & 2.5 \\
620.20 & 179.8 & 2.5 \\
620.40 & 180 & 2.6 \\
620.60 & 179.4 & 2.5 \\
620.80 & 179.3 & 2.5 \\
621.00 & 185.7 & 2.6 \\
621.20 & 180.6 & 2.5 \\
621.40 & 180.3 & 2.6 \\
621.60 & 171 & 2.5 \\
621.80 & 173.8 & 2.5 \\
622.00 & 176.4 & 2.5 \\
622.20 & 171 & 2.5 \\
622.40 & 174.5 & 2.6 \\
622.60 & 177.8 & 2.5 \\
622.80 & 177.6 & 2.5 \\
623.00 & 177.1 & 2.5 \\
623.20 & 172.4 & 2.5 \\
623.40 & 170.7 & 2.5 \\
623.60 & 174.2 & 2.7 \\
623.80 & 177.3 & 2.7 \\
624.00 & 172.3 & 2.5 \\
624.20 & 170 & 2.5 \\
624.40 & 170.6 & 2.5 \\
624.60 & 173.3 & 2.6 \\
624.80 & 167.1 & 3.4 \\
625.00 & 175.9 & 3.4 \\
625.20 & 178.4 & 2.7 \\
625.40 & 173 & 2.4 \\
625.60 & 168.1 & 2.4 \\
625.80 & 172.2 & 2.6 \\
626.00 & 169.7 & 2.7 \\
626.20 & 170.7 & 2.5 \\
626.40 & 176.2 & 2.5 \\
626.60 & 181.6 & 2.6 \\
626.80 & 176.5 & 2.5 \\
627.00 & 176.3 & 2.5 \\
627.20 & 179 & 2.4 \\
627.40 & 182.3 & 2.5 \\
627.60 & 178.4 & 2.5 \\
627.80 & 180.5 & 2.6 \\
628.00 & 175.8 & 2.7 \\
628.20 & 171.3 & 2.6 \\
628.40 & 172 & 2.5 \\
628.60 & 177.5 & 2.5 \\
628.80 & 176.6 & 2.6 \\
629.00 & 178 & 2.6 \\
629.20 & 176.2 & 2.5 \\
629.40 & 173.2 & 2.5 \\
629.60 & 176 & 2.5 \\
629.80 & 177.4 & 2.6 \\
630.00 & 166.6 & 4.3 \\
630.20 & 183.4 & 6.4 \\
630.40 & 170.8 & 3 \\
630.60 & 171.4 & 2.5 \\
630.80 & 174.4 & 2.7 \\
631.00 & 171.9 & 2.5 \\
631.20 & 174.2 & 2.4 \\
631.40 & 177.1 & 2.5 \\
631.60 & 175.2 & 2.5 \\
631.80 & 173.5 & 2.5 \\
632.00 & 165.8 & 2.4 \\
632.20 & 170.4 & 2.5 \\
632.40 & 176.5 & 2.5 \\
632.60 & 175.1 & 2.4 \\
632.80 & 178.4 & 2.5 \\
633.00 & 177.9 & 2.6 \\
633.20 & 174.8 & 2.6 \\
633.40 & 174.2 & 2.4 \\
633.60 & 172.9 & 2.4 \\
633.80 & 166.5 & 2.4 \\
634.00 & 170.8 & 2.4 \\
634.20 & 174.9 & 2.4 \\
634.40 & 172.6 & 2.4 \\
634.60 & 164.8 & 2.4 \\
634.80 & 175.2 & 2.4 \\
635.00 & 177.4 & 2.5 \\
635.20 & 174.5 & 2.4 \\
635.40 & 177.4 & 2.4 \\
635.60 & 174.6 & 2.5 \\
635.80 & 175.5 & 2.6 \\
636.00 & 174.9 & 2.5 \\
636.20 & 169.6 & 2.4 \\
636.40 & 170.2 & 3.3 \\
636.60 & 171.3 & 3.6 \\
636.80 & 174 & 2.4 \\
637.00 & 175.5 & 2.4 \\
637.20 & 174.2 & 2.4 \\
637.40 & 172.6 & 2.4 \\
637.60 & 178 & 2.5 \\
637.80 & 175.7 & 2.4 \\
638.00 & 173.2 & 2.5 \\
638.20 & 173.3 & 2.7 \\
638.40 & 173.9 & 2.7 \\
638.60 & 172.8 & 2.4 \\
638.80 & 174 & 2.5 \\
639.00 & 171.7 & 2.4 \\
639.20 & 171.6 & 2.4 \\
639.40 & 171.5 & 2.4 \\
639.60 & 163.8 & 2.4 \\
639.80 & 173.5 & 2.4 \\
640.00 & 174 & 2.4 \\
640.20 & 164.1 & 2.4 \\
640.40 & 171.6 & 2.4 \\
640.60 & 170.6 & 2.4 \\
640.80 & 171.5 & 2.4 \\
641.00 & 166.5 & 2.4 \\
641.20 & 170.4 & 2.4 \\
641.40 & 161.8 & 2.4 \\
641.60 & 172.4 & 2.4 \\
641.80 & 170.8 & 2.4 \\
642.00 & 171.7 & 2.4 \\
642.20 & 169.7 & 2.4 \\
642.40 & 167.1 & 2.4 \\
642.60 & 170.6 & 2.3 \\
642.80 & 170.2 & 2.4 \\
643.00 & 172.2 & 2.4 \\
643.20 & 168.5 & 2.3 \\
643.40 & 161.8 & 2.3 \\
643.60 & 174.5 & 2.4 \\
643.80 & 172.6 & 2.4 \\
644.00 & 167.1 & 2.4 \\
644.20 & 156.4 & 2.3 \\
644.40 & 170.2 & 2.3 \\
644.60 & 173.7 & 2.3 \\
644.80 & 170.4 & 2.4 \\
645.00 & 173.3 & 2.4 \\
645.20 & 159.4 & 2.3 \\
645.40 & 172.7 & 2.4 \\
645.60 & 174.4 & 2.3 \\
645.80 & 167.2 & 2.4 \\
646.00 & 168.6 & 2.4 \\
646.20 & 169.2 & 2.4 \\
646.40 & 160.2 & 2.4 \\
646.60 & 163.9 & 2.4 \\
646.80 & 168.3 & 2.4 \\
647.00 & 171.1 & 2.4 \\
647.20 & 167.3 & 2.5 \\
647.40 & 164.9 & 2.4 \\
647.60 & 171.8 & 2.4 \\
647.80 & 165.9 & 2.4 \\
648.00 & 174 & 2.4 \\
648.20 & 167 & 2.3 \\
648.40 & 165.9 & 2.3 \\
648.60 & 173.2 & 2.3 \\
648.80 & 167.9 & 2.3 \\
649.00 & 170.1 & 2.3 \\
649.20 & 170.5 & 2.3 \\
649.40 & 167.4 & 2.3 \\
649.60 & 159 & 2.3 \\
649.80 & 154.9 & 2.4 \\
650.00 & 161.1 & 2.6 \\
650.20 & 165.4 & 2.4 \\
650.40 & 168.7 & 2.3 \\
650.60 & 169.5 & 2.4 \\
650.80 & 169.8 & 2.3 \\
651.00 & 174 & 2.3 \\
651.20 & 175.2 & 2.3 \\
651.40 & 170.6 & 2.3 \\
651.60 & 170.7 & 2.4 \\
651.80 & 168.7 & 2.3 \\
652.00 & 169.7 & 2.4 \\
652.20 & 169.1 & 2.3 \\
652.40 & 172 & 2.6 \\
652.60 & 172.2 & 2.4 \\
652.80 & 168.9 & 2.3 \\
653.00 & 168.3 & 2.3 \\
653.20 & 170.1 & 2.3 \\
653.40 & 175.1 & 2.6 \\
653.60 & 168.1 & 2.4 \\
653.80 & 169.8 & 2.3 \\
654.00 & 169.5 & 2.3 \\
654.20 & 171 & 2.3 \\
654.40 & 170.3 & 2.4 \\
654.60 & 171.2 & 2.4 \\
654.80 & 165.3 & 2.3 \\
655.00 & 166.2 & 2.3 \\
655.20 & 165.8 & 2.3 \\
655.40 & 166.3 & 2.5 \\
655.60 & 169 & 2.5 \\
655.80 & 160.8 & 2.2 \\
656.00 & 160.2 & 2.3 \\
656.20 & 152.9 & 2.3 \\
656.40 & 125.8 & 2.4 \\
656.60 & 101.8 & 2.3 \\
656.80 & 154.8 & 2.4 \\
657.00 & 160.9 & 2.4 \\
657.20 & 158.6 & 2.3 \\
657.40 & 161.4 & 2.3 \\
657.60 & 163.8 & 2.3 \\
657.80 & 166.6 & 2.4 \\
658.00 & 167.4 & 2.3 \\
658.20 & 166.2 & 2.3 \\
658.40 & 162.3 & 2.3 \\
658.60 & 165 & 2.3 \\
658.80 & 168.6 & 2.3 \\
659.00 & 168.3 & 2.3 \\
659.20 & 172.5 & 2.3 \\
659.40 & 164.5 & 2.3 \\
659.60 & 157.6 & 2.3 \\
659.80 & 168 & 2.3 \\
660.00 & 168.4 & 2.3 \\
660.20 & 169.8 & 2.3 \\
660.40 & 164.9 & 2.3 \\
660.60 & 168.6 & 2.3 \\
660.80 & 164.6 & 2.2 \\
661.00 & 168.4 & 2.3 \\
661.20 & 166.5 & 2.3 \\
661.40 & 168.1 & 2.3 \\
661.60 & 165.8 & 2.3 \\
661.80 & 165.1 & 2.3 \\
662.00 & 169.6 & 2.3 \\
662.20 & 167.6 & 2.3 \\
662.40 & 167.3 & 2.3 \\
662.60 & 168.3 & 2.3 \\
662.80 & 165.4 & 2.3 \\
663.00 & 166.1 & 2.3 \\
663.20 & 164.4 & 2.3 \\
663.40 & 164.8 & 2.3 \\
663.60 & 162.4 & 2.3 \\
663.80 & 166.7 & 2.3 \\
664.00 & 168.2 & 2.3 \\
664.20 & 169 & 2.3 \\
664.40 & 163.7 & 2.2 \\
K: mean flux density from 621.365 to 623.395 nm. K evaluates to 175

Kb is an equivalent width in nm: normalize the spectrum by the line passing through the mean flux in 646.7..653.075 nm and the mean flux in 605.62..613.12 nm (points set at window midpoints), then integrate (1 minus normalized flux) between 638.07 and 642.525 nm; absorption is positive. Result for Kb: 0.03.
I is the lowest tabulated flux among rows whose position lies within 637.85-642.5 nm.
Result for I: 161.8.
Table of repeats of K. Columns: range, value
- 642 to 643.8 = 170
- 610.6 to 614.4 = 178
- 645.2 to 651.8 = 168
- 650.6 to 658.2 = 164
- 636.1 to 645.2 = 171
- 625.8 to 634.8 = 175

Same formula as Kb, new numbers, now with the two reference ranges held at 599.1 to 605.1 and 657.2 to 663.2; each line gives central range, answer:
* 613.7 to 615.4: 0.06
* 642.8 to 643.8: 0.01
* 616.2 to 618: 0.08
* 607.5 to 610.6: 0.03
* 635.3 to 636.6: 0.01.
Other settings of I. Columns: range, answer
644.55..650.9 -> 154.9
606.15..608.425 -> 178.3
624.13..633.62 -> 165.8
